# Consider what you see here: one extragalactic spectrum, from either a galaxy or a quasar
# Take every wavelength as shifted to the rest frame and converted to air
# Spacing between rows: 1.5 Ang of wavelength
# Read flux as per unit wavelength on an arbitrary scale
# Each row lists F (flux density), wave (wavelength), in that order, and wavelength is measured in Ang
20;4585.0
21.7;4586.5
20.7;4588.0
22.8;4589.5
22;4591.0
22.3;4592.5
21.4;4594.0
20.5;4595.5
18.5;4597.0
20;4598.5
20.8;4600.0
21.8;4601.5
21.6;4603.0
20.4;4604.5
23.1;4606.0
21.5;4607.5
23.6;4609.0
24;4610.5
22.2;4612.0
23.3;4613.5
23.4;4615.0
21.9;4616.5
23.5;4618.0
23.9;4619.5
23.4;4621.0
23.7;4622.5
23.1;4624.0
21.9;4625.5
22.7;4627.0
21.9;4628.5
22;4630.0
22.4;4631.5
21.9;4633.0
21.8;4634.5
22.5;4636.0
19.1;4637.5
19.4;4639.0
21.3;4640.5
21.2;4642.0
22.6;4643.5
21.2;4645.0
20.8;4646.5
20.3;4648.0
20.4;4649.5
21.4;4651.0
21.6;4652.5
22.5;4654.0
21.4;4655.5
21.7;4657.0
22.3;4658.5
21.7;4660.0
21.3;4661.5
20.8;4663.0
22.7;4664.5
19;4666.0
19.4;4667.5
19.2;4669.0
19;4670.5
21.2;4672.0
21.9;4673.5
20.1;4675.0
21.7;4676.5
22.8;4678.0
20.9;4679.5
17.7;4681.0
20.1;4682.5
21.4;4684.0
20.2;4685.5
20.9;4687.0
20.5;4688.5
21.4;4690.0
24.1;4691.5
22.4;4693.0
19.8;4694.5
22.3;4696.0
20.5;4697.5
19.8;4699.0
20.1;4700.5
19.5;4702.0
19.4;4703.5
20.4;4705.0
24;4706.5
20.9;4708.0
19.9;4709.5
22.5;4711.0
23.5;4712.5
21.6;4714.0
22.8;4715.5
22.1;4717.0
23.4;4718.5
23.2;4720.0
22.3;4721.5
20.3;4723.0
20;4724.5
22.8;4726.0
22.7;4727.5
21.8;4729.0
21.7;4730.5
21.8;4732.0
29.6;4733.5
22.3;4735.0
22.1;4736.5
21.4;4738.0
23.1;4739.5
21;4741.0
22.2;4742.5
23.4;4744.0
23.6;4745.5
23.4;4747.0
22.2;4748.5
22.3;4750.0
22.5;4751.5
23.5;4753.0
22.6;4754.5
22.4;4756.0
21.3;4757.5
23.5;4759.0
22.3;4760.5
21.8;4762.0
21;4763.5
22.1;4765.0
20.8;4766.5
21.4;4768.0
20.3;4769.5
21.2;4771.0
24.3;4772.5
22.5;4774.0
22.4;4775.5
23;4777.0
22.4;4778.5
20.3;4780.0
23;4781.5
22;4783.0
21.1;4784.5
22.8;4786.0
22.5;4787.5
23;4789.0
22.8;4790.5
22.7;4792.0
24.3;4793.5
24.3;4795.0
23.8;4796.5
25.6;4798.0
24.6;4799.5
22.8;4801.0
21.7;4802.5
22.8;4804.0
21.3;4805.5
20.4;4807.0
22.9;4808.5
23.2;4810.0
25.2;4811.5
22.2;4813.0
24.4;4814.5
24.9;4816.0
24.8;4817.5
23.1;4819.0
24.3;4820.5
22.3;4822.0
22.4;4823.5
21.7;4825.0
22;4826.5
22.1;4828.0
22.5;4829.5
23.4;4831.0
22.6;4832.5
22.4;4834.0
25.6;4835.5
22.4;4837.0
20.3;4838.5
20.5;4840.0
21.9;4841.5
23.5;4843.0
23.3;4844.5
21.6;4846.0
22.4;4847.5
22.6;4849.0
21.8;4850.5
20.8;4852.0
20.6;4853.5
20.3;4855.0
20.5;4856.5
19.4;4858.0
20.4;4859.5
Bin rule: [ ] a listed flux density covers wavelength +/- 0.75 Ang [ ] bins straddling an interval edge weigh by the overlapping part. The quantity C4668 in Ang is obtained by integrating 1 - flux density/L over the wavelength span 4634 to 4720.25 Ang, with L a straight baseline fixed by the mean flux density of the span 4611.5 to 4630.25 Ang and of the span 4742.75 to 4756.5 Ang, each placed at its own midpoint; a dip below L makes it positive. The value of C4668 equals 6.5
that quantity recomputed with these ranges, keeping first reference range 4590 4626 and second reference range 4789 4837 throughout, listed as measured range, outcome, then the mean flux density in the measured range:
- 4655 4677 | 1.5 Ang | 20.9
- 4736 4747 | 0.2 Ang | 22.5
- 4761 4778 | 0.8 Ang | 21.9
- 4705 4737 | 0.5 Ang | 22.4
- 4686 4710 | 1.7 Ang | 21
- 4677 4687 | 0.9 Ang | 20.6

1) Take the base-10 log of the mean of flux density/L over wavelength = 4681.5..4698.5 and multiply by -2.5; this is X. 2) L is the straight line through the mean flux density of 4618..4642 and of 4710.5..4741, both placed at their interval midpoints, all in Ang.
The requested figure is 0.06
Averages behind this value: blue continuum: 22.1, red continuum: 22.5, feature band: 21.2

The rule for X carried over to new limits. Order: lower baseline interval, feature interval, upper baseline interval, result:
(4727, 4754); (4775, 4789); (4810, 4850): 0.03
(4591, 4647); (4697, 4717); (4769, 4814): 0.06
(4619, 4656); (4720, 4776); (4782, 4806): 0.02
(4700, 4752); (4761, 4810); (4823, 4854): -0.01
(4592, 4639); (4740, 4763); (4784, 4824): 0.02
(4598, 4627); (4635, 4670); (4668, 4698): 0.03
